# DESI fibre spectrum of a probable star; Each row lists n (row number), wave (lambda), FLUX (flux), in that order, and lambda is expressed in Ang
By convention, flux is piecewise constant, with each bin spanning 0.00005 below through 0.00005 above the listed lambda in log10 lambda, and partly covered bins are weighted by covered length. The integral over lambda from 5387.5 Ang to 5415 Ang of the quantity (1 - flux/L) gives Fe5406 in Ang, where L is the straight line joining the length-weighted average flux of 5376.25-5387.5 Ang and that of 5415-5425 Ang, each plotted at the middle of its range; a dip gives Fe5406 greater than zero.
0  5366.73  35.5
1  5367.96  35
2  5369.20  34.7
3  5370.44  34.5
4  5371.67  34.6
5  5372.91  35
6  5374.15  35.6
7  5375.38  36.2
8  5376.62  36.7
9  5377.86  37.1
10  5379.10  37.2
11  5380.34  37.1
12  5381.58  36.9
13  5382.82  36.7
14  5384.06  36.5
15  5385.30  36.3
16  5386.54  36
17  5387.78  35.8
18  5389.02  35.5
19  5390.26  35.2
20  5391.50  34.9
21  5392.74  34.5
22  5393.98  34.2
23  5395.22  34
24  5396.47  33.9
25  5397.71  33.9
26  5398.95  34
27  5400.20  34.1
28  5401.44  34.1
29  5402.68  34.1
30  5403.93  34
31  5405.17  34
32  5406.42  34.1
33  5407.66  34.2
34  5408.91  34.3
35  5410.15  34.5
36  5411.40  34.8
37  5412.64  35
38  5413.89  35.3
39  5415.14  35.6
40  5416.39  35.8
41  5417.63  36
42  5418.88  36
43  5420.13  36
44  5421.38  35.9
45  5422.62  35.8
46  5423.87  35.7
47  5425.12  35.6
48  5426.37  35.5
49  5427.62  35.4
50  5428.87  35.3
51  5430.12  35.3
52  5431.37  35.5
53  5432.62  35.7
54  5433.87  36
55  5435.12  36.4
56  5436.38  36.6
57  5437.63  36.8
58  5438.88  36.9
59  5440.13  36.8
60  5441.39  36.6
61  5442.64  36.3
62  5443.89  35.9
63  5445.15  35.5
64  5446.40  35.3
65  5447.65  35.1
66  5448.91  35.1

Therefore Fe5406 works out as 1.4 Ang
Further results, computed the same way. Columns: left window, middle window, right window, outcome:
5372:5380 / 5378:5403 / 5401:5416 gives 0.1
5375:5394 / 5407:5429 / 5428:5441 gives 0.4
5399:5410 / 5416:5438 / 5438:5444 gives -0.1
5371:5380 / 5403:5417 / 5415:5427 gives 0.5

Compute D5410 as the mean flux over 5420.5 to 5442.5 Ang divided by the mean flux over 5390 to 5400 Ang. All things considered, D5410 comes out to 1.1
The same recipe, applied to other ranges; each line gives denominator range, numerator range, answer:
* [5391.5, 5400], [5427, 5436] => 1.04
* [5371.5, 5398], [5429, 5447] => 1.01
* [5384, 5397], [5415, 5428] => 1.02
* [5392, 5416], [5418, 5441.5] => 1.05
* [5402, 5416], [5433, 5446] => 1.05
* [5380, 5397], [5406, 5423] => 0.99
